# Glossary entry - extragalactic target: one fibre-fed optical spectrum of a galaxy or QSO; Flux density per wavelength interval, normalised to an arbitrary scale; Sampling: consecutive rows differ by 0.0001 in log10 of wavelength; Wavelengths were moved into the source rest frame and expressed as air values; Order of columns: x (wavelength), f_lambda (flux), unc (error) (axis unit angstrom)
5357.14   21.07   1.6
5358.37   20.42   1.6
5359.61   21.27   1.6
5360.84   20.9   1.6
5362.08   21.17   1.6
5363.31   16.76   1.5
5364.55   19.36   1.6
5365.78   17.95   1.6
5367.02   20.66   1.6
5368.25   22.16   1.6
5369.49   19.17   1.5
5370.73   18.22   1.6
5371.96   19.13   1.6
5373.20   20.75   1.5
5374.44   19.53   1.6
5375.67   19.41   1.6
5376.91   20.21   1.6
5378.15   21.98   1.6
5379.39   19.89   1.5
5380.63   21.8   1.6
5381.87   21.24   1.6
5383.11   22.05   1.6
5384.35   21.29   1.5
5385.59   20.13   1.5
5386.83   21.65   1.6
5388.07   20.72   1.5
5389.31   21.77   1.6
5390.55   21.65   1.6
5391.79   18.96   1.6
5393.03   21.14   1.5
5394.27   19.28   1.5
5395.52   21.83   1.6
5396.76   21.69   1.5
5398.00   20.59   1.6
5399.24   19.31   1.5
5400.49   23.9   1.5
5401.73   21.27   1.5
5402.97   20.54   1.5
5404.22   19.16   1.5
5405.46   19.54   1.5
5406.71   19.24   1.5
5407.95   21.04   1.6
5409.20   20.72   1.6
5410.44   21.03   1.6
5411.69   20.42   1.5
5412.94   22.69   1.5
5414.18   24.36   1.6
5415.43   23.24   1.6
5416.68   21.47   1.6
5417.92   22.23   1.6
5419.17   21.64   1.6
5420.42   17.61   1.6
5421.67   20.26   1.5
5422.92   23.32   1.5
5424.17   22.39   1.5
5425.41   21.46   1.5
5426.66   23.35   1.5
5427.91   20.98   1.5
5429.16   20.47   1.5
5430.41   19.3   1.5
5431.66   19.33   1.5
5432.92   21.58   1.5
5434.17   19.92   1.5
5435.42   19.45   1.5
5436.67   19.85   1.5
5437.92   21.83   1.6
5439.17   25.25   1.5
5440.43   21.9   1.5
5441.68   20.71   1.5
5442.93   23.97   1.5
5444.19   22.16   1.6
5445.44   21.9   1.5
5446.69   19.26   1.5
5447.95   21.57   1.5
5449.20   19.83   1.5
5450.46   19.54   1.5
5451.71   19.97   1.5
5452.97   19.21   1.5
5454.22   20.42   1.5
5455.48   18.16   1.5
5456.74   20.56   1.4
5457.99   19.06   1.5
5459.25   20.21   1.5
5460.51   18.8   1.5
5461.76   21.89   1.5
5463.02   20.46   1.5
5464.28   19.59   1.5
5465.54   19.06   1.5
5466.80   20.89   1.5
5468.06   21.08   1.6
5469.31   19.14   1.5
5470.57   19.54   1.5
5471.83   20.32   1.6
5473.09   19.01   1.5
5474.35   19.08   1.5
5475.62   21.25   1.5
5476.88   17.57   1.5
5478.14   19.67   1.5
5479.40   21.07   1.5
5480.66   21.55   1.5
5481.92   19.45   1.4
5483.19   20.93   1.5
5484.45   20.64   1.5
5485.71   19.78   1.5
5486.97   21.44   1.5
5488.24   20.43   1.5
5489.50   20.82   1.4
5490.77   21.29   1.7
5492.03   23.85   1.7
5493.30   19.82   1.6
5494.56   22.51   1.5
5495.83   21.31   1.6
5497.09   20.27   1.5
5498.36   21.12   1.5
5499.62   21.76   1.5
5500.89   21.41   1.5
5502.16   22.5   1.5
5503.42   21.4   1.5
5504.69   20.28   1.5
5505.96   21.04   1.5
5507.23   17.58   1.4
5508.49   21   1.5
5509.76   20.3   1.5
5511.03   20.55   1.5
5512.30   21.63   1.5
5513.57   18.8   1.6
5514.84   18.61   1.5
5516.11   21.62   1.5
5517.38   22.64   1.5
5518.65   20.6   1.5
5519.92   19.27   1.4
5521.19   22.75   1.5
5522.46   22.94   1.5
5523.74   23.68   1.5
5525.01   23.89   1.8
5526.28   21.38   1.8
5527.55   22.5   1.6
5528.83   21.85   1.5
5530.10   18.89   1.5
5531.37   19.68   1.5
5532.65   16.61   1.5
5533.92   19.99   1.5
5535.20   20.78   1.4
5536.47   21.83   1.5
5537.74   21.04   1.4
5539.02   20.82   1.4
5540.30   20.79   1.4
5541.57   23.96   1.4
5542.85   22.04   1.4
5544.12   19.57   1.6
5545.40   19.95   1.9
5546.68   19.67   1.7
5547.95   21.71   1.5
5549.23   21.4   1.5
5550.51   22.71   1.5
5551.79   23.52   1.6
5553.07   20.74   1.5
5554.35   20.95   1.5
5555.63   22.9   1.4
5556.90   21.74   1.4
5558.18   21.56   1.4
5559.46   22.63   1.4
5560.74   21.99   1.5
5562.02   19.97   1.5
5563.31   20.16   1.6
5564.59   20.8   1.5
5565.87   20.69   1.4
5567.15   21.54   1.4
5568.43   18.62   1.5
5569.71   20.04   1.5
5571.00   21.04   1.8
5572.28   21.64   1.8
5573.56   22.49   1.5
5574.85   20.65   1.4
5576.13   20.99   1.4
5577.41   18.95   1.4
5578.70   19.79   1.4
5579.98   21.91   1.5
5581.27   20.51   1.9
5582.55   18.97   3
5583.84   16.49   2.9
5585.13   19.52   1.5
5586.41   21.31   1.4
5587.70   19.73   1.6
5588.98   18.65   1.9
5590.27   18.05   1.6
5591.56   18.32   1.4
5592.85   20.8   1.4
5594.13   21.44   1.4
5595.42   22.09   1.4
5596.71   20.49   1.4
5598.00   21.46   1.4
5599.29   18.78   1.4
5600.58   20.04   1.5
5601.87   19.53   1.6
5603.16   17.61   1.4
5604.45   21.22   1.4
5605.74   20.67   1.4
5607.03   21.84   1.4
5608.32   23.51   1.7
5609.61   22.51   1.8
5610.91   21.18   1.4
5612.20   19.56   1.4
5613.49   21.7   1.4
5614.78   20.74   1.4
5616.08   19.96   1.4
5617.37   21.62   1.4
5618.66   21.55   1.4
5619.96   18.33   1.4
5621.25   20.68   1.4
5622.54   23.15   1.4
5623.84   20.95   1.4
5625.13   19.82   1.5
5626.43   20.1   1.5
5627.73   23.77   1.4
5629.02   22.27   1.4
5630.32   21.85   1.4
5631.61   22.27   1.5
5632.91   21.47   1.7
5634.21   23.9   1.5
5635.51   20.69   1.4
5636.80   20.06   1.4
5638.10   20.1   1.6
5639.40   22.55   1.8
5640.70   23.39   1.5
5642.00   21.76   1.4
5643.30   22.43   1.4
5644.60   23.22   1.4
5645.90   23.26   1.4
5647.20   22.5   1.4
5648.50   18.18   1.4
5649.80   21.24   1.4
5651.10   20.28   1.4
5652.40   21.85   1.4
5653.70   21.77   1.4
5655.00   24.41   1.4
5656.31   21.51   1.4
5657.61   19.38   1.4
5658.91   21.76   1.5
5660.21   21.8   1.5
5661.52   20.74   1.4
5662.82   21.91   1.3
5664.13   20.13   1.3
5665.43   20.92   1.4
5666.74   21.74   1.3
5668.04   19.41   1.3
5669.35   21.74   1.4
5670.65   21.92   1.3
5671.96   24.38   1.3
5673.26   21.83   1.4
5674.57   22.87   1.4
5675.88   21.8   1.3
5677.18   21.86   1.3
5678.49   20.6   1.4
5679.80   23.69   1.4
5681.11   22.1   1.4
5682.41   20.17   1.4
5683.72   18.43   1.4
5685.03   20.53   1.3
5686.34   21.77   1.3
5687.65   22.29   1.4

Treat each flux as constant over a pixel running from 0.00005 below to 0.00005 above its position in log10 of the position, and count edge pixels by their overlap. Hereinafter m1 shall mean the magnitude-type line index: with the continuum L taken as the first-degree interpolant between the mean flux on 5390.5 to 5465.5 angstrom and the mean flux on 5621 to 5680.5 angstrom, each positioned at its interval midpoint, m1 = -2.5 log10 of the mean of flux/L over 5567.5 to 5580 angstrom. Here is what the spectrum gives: 0.043 mag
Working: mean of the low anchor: 20.9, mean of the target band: 20.6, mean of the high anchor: 21.7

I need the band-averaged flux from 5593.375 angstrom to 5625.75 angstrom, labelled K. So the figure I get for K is 20.8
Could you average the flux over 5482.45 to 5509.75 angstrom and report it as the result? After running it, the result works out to 21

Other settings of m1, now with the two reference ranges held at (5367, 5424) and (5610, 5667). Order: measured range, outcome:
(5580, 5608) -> 0.071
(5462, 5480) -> 0.062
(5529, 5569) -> 0.013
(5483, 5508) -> 0.004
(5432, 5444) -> -0.030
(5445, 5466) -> 0.056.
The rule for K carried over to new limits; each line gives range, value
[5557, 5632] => 20.7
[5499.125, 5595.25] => 20.8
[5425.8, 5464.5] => 20.7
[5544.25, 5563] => 21.4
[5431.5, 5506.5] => 20.6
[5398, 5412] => 20.6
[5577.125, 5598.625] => 19.9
